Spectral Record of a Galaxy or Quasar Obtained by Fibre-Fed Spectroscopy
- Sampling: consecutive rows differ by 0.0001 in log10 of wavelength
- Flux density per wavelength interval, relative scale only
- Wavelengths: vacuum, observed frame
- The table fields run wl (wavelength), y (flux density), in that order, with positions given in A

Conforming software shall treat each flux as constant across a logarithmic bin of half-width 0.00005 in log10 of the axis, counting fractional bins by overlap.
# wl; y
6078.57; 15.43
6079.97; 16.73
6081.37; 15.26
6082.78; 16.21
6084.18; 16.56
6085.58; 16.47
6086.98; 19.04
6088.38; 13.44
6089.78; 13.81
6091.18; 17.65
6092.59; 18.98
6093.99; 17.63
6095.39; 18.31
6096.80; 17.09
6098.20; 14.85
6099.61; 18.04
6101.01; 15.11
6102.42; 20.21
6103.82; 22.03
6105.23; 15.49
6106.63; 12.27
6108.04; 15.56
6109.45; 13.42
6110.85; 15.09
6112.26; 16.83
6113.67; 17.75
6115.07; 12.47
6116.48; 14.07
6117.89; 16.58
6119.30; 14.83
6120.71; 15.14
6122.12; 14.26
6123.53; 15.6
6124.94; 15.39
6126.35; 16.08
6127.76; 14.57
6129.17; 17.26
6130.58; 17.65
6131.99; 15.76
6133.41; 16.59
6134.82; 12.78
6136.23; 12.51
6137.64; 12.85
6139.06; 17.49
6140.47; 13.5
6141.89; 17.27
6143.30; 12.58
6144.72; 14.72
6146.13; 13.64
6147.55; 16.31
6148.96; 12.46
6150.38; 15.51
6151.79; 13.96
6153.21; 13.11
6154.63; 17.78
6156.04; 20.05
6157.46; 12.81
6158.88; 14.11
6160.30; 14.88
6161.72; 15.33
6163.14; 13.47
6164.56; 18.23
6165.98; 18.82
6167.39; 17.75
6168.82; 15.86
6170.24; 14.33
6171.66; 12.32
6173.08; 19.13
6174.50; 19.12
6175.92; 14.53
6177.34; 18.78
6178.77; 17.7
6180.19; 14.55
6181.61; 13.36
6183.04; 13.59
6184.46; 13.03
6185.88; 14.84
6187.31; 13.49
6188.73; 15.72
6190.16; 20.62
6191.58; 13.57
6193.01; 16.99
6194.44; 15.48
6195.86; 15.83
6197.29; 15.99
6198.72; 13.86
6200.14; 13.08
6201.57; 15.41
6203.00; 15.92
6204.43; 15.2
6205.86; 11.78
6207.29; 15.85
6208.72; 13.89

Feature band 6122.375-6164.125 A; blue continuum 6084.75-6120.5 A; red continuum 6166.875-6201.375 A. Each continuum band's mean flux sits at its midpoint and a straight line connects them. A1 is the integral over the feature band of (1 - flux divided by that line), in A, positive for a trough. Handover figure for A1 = 2.3 A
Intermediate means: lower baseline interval 16.3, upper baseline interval 15.5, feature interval 15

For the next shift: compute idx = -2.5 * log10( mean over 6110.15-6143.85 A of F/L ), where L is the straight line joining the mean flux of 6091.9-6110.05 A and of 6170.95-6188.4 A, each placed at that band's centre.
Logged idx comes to 0.08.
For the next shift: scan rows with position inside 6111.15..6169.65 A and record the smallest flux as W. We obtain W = 12.46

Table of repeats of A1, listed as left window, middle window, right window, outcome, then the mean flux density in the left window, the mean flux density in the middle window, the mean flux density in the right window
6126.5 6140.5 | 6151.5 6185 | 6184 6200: -0.9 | 15.2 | 15.7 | 15.4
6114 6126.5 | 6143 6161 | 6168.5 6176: 0.9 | 15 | 14.8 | 16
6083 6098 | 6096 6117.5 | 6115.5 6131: 0.2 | 16.8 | 16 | 15.5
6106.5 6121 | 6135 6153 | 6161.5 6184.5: 1.4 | 15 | 14.3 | 16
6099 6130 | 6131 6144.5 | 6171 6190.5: 1.0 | 15.8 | 14.7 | 15.7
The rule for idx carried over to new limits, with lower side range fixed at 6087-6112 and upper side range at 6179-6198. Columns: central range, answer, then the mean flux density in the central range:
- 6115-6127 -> 0.08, 15.1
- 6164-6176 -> -0.09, 16.8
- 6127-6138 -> 0.07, 15.1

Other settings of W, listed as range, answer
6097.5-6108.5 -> 12.27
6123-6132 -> 14.57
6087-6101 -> 13.44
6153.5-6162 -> 12.81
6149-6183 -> 12.32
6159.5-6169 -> 13.47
